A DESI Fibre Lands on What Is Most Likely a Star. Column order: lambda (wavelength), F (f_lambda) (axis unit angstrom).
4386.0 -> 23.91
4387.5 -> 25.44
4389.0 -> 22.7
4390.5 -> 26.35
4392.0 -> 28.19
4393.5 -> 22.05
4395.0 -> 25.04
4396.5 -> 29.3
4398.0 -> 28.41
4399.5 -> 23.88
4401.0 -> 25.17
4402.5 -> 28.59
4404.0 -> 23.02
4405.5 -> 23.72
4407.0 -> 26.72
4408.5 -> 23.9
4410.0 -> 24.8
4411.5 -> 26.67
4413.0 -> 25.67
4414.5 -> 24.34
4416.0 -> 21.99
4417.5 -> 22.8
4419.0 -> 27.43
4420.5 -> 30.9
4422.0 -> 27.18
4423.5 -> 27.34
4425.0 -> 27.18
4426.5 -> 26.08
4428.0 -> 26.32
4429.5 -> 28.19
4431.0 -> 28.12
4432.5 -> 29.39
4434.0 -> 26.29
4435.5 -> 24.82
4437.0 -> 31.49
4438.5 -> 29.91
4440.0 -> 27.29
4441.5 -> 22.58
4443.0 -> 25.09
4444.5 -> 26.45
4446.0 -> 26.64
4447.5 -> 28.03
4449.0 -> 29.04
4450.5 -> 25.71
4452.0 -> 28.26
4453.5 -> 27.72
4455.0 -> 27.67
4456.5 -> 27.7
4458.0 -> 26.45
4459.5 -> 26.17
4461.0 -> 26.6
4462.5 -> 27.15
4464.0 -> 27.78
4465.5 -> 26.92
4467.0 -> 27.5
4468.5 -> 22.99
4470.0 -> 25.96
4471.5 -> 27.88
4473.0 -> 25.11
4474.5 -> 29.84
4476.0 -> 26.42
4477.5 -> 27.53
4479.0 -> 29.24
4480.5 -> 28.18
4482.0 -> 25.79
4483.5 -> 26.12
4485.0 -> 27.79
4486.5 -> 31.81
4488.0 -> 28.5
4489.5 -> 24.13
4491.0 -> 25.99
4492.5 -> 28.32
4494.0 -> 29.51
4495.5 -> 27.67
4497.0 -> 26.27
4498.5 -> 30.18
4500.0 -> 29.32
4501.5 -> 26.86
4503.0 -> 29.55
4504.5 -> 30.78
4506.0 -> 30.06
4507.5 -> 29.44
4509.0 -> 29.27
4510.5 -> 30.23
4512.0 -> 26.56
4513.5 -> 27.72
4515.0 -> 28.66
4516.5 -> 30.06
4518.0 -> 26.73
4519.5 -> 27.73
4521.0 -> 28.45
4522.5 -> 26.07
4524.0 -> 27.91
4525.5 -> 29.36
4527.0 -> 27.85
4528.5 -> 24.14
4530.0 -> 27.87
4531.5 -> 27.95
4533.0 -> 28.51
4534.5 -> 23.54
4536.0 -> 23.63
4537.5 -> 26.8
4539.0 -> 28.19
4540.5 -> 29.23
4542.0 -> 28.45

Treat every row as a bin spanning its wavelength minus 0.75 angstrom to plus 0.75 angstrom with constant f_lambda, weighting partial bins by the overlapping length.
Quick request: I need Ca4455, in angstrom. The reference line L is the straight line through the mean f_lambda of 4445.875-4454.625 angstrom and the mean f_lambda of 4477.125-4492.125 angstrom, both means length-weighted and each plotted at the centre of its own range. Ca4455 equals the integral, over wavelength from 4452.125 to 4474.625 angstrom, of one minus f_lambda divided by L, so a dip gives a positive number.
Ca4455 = 0.61 angstrom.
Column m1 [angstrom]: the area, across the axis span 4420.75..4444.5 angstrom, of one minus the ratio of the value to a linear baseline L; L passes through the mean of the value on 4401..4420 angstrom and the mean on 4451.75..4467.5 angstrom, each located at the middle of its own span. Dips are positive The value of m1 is -1.1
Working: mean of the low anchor 25.1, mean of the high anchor 27.2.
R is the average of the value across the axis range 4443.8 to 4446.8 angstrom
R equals 26.6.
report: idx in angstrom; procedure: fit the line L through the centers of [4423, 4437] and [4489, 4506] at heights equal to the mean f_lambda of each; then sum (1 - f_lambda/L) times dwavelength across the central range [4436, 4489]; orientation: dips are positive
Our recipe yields 0.9 angstrom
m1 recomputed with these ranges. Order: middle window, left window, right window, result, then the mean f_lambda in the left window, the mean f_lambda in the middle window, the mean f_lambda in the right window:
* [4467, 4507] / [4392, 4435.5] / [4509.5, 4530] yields -0.69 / 26.1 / 27.8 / 27.8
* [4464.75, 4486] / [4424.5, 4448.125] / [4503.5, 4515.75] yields 0.88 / 27.1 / 27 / 29.1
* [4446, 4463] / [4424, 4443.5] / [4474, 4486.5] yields 0.10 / 27.2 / 27.3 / 27.8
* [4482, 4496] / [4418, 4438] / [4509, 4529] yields 0.09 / 27.7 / 27.7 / 27.9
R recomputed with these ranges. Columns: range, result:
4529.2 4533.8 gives 28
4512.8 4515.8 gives 28.2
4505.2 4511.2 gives 29.8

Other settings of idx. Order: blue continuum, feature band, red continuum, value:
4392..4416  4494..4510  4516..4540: -1.3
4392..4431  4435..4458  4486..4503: -0.3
